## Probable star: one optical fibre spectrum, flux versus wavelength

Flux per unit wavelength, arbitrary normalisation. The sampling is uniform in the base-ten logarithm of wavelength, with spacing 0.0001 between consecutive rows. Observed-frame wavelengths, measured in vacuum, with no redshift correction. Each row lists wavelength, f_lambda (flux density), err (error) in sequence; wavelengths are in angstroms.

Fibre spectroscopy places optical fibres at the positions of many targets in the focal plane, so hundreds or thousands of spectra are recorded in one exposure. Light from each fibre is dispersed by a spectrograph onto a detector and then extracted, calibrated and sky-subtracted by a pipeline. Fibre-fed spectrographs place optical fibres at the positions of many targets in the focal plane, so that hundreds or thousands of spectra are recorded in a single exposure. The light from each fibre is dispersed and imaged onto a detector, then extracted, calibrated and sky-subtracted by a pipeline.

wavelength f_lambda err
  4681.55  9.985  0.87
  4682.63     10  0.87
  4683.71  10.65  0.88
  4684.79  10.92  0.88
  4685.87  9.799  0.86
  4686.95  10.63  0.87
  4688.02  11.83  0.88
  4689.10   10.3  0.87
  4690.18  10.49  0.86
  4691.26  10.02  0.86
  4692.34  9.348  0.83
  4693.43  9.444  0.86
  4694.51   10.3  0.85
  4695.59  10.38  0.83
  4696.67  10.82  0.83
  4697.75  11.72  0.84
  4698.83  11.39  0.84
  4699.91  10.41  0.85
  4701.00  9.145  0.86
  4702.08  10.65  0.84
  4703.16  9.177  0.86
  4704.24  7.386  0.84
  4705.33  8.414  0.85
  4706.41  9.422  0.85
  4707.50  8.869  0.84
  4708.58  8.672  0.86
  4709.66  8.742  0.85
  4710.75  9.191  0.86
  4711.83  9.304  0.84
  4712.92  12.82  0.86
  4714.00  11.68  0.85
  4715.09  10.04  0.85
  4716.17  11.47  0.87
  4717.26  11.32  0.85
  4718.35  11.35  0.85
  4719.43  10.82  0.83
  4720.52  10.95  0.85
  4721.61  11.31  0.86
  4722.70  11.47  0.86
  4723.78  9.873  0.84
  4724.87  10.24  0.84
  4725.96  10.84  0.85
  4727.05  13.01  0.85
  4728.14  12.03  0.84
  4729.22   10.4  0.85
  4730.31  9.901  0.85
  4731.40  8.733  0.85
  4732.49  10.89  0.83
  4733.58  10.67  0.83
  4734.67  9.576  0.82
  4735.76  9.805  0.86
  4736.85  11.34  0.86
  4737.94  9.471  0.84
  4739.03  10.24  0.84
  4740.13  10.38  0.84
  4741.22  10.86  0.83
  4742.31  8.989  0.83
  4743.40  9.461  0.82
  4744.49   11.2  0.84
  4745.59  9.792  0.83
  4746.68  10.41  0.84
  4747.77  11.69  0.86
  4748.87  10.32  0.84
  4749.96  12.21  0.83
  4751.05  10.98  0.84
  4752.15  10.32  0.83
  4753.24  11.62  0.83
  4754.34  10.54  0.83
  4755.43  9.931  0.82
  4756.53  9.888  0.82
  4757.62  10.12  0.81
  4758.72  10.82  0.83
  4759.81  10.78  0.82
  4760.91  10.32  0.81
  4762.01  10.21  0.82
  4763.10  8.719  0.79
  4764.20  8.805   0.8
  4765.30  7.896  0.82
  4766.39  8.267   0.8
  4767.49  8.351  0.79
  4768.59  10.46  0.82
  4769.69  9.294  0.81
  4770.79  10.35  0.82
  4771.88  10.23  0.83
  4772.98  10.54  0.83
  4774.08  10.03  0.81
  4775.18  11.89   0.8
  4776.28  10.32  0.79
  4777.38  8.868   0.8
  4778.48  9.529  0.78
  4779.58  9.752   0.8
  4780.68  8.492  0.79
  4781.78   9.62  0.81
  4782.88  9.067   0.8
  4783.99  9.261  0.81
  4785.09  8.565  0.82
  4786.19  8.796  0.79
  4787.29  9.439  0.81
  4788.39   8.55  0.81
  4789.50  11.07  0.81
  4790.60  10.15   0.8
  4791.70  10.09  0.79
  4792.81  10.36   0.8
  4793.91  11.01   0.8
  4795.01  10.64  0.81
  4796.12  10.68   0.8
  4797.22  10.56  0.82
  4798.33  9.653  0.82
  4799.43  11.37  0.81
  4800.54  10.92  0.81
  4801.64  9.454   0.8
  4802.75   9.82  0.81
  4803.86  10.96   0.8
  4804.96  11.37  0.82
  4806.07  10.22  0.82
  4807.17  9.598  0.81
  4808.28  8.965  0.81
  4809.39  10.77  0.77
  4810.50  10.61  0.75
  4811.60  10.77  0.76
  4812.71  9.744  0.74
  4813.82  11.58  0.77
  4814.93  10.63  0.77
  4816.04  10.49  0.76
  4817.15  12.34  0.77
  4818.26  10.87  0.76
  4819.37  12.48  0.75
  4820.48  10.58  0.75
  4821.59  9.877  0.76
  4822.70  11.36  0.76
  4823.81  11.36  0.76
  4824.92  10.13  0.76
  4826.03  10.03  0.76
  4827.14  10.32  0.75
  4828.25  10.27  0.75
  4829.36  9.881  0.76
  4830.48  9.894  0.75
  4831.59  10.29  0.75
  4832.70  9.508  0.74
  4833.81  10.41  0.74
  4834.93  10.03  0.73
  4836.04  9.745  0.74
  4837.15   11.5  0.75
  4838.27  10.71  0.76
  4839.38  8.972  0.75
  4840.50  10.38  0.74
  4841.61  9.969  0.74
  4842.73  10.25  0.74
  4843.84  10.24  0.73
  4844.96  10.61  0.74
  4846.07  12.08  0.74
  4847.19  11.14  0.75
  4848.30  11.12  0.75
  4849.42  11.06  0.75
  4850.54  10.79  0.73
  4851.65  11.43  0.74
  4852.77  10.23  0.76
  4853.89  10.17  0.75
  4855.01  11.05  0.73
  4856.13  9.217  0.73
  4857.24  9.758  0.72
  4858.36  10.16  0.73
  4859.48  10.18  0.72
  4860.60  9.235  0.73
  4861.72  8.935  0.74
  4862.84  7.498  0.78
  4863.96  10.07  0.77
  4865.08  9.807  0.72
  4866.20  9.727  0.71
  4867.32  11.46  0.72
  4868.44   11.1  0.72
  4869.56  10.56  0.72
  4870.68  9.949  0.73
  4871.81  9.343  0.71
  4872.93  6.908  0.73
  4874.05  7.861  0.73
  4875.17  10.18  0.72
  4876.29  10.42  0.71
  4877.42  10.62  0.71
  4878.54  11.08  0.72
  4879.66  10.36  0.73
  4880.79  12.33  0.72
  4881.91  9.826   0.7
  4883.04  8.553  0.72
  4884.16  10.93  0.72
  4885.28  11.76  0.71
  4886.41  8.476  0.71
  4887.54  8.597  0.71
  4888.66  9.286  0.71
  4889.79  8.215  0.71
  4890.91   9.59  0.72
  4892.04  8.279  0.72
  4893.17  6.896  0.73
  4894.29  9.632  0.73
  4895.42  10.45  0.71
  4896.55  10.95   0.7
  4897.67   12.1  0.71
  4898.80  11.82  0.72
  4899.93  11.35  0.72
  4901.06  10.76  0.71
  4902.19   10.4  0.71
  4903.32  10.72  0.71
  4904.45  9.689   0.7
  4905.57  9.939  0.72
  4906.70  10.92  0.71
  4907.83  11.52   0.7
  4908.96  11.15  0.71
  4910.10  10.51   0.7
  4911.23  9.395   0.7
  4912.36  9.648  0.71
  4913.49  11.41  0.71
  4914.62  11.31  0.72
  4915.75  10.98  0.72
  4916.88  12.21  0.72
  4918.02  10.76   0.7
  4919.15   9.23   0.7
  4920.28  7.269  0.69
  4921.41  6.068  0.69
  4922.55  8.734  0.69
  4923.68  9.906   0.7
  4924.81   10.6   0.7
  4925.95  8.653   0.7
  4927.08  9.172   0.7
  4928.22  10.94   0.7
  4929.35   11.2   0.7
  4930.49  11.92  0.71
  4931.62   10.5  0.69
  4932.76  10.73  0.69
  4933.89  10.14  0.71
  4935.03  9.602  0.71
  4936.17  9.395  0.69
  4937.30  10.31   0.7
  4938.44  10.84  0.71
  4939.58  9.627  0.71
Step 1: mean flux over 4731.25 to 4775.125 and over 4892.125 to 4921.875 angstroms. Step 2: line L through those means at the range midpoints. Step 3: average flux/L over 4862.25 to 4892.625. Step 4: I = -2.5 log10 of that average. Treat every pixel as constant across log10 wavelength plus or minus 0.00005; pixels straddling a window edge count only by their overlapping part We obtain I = 0.06 mag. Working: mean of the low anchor 10.1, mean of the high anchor 10.3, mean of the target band 9.73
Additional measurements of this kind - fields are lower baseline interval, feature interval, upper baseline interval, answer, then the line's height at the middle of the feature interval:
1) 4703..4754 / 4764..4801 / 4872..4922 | 0.05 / 10.3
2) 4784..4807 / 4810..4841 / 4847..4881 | -0.04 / 10.1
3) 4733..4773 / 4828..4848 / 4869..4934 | -0.03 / 10.1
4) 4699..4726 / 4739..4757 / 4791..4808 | -0.03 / 10.3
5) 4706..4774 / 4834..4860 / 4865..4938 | -0.03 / 10.1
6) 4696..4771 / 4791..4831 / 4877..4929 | -0.04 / 10.2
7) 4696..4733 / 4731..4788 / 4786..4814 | 0.04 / 10.3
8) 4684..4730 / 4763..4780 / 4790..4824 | 0.10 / 10.5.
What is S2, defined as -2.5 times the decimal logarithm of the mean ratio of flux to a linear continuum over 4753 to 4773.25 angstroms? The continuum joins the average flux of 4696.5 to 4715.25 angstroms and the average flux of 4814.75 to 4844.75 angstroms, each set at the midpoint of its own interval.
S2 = 0.035 mag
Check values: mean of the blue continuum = 9.86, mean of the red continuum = 10.5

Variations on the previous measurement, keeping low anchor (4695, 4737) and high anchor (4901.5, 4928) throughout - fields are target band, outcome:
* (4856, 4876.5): 0.06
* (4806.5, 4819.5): -0.05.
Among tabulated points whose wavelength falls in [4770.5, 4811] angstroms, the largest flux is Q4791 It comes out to 11.89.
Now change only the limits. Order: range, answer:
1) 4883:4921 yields 12.21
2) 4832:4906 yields 12.33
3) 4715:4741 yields 13.01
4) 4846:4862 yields 12.08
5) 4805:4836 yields 12.48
